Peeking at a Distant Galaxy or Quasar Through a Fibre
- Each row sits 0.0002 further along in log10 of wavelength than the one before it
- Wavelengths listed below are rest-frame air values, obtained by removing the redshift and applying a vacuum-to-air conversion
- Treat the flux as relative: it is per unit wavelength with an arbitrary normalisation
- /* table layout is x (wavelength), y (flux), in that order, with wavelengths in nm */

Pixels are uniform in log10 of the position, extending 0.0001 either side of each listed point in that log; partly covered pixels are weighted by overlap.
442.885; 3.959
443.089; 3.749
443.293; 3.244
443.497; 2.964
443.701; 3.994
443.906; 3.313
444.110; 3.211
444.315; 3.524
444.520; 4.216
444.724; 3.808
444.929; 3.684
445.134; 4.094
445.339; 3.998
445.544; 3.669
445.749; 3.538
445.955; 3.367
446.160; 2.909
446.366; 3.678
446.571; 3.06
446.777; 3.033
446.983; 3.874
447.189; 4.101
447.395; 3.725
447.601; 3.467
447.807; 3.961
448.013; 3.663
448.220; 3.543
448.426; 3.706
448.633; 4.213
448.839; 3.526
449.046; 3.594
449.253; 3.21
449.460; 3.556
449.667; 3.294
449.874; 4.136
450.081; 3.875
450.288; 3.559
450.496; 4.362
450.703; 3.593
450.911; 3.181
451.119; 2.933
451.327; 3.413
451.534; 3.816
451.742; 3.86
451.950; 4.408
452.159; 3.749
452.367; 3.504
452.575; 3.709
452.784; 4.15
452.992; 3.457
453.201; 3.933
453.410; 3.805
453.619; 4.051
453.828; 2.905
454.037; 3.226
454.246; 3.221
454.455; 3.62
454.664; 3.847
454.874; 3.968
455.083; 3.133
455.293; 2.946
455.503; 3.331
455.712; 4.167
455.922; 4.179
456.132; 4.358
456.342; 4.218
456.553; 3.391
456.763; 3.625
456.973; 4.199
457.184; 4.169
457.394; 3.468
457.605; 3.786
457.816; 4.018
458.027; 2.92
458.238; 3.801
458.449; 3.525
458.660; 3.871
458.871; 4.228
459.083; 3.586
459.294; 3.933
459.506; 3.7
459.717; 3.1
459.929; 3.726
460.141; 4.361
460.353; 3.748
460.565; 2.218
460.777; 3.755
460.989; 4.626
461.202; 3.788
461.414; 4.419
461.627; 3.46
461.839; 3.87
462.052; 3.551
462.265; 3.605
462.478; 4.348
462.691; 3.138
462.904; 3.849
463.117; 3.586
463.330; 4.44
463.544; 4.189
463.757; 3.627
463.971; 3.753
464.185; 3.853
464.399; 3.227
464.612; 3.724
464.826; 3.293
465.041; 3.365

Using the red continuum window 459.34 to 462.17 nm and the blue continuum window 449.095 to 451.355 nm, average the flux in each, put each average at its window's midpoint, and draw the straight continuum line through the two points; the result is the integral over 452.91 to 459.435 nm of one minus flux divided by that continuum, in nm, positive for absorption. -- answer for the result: -0.099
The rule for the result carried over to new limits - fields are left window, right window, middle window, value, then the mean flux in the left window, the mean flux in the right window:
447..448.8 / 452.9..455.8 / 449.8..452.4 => -0.040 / 3.79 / 3.54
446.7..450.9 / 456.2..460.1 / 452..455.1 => 0.064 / 3.69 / 3.75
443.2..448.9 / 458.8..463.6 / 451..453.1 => -0.009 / 3.61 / 3.78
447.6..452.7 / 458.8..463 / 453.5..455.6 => 0.158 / 3.68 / 3.75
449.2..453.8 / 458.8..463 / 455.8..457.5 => -0.104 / 3.7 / 3.75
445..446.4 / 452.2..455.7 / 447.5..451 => -0.083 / 3.6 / 3.57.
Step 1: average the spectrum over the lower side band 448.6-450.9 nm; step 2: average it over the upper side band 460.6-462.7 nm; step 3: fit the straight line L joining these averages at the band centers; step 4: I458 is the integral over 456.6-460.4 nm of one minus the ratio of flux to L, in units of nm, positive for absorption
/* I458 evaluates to 0.03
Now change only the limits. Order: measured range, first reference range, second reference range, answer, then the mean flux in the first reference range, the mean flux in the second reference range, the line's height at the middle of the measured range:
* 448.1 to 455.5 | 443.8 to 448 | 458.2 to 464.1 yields 0.10 nm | 3.61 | 3.78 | 3.68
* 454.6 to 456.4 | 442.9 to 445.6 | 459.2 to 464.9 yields -0.03 nm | 3.66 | 3.74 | 3.71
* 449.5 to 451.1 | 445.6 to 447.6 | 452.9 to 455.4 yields -0.08 nm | 3.48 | 3.51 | 3.49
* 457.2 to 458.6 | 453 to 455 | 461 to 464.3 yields 0.03 nm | 3.61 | 3.85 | 3.72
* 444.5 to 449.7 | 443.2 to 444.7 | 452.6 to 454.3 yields -0.12 nm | 3.51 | 3.61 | 3.55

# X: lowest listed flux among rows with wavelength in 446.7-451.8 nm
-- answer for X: 2.933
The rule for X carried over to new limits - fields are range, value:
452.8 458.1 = 2.905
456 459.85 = 2.92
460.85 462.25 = 3.46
